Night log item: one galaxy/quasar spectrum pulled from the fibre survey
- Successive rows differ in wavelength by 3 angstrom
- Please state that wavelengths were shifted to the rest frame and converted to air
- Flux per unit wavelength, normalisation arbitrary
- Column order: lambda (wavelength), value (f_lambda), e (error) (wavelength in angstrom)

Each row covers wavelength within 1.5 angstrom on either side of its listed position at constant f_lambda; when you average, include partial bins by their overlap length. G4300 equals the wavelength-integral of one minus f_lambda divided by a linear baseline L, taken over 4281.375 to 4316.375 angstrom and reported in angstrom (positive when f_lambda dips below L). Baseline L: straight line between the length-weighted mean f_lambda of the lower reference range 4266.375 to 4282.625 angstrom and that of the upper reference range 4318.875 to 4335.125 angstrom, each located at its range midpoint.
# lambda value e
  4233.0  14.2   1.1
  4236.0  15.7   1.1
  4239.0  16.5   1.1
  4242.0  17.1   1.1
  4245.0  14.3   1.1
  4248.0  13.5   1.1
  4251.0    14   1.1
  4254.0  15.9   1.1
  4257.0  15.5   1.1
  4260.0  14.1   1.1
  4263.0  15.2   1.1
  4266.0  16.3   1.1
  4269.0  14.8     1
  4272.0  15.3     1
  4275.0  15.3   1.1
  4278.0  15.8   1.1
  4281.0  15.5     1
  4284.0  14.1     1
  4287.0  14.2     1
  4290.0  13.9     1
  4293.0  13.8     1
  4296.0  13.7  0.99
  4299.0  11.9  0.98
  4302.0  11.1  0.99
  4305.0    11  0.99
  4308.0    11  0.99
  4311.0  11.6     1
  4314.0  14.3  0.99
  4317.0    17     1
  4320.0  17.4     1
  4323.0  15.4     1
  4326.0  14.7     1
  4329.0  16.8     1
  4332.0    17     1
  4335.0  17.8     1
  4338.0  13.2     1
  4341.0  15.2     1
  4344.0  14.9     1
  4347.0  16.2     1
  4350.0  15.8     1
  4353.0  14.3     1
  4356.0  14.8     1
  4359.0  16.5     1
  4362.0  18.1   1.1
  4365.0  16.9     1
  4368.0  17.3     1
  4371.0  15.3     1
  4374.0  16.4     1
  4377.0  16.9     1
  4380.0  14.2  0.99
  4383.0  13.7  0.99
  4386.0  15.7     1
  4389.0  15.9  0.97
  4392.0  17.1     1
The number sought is 6.3 angstrom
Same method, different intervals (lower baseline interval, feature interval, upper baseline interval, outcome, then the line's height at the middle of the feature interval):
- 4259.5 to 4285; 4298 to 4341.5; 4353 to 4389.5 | 3.3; 15.5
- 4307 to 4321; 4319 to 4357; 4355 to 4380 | -1.1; 15.2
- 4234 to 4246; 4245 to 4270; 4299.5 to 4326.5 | 0.8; 15.3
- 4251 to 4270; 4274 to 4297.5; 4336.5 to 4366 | 1.2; 15.3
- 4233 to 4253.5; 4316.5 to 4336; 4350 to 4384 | -1.1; 15.6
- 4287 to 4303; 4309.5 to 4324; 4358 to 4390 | -1.3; 13.9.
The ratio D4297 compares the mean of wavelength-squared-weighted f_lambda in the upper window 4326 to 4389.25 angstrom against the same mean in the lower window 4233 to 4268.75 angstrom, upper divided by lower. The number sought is 1.09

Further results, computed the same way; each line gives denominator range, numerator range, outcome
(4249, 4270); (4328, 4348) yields 1.09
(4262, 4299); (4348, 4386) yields 1.12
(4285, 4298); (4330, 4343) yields 1.17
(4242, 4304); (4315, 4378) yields 1.15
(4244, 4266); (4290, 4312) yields 0.84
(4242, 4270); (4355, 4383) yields 1.14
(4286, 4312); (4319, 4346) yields 1.29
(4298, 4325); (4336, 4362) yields 1.16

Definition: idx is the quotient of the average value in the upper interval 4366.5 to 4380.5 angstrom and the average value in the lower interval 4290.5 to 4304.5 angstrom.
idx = 1.3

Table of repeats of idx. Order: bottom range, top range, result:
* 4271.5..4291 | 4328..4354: 1.06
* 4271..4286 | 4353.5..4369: 1.09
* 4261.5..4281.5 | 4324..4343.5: 1.02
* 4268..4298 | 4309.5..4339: 1.07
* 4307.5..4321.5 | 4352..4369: 1.13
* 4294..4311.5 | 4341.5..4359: 1.30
